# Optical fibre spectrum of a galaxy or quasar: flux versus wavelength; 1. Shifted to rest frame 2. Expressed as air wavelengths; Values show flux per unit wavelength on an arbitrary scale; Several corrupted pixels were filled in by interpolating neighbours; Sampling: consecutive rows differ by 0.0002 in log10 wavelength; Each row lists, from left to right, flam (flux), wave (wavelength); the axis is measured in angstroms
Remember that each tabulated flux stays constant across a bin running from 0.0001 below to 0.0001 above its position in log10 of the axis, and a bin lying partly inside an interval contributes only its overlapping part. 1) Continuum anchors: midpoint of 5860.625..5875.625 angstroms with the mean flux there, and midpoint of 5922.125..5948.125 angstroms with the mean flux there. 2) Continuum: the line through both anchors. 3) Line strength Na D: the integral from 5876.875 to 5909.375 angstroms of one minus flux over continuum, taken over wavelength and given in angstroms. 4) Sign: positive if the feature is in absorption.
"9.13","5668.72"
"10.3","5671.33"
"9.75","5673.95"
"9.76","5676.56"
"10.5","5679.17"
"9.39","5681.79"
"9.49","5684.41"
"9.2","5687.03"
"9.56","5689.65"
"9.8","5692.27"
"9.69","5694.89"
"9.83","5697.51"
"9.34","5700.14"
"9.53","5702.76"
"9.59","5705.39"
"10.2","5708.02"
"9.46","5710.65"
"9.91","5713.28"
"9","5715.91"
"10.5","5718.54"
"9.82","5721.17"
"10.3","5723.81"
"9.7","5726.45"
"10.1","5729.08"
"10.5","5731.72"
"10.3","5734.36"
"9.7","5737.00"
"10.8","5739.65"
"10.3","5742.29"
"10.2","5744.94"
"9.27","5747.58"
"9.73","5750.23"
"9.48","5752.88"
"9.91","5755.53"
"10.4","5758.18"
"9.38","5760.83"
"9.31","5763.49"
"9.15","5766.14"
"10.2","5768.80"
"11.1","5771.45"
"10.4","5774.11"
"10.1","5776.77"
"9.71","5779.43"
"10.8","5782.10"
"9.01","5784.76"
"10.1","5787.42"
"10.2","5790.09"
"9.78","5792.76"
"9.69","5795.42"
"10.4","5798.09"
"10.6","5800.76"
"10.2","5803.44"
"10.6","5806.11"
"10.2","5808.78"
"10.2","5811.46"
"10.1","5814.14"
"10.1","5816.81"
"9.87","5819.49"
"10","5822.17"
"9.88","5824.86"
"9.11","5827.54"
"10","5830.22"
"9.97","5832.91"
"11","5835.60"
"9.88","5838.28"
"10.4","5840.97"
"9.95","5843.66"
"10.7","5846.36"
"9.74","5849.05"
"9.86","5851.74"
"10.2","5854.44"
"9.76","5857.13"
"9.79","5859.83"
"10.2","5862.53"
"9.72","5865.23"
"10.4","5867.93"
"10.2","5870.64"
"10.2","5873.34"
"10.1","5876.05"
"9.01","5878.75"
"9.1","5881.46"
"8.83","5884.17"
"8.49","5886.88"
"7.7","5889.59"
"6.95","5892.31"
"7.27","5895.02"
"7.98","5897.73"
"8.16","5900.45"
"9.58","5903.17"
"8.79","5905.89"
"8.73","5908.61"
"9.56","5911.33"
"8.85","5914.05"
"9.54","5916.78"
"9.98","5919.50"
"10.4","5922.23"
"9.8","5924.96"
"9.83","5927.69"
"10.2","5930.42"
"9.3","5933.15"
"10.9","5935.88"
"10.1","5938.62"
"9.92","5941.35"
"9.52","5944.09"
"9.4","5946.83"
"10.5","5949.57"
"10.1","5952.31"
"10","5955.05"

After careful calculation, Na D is 5.31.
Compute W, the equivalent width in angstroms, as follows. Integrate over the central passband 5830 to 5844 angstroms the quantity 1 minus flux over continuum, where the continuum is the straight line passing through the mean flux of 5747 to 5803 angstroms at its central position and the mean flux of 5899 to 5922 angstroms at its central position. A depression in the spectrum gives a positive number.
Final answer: -0.9 angstroms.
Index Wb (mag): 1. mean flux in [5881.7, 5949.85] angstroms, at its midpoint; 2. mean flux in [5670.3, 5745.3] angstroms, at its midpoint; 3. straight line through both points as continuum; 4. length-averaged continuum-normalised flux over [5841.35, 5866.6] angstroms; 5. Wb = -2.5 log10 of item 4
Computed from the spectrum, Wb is -0.07 mag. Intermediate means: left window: 9.87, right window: 9.19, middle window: 10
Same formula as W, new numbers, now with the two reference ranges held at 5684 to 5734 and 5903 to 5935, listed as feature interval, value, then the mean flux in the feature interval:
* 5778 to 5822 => -1.85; 10.1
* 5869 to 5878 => -0.45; 10.1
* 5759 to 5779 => -0.47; 9.95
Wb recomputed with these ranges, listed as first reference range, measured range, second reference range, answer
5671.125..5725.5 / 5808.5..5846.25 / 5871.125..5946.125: -0.07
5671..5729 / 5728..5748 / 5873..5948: -0.06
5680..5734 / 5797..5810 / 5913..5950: -0.06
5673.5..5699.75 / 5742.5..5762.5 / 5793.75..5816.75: 0.02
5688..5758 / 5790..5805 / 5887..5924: -0.08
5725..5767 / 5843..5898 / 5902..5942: 0.05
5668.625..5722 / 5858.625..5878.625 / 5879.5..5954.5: -0.08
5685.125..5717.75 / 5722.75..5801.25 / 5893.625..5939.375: -0.05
